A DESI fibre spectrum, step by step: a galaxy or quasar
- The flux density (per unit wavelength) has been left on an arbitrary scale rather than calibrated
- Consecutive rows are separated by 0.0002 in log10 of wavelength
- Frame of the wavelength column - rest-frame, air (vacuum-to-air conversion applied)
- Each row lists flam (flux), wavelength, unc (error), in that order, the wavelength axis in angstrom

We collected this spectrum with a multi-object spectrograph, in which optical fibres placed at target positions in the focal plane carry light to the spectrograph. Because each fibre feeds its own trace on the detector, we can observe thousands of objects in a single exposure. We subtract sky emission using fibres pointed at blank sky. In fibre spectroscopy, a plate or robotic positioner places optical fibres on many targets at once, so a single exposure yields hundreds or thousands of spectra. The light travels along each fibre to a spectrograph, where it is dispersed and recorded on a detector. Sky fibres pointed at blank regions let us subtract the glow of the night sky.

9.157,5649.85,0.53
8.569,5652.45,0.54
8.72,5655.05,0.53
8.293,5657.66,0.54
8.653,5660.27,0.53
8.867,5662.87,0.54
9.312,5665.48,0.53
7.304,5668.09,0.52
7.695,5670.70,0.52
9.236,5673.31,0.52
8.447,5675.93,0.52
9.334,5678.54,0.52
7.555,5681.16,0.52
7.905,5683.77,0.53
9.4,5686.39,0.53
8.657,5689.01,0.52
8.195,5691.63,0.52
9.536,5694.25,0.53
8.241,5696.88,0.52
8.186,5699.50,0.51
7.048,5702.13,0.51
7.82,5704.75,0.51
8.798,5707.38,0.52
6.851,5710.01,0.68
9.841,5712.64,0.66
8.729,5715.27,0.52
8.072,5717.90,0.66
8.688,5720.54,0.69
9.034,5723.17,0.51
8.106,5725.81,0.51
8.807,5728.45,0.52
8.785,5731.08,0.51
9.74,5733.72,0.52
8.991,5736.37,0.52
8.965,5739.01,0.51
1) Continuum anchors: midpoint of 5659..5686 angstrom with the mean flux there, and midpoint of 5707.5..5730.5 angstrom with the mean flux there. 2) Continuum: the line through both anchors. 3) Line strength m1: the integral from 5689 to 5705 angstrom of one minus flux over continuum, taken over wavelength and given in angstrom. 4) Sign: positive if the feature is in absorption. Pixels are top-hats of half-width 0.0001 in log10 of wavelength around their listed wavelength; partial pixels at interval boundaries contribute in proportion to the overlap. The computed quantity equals 0.51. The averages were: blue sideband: 8.47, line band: 8.23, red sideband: 8.54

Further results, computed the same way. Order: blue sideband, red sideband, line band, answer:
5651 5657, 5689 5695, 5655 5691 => 0.7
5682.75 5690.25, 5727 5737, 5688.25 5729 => 2.1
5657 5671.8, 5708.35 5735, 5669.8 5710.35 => 0.7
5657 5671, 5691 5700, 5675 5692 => 0.0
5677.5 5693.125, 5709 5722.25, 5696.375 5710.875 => 1.1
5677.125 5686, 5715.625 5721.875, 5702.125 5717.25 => 0.3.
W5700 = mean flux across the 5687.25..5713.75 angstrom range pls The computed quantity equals 8.32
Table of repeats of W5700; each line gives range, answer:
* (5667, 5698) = 8.47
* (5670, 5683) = 8.47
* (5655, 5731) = 8.46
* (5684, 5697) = 8.78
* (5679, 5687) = 8.3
